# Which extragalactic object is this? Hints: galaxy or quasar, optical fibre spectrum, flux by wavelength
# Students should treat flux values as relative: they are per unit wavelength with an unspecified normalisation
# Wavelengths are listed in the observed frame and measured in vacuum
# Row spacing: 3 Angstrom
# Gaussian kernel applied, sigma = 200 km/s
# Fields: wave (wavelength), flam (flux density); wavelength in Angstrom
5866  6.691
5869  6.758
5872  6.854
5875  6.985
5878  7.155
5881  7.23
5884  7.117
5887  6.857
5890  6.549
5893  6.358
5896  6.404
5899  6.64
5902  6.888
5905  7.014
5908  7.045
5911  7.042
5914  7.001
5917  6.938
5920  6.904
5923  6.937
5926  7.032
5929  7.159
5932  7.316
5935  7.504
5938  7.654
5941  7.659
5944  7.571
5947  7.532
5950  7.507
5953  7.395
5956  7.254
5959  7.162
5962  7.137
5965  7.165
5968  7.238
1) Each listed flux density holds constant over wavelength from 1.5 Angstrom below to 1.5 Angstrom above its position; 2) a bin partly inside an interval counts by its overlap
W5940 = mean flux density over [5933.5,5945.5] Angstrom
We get 7.6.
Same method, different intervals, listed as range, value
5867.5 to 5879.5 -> 6.94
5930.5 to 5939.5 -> 7.49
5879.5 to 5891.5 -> 6.94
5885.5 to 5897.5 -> 6.54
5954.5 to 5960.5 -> 7.21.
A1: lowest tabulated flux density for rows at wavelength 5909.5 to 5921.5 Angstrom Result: 6.904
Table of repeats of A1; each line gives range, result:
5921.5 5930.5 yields 6.937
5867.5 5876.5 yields 6.758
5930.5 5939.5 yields 7.316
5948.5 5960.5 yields 7.162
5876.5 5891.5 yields 6.549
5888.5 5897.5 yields 6.358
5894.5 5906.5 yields 6.404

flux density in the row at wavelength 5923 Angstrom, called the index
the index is 6.937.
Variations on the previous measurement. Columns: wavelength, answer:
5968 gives 7.238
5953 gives 7.395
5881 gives 7.23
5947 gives 7.532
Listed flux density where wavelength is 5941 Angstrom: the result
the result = 7.659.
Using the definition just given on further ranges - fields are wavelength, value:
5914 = 7.001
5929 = 7.159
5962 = 7.137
